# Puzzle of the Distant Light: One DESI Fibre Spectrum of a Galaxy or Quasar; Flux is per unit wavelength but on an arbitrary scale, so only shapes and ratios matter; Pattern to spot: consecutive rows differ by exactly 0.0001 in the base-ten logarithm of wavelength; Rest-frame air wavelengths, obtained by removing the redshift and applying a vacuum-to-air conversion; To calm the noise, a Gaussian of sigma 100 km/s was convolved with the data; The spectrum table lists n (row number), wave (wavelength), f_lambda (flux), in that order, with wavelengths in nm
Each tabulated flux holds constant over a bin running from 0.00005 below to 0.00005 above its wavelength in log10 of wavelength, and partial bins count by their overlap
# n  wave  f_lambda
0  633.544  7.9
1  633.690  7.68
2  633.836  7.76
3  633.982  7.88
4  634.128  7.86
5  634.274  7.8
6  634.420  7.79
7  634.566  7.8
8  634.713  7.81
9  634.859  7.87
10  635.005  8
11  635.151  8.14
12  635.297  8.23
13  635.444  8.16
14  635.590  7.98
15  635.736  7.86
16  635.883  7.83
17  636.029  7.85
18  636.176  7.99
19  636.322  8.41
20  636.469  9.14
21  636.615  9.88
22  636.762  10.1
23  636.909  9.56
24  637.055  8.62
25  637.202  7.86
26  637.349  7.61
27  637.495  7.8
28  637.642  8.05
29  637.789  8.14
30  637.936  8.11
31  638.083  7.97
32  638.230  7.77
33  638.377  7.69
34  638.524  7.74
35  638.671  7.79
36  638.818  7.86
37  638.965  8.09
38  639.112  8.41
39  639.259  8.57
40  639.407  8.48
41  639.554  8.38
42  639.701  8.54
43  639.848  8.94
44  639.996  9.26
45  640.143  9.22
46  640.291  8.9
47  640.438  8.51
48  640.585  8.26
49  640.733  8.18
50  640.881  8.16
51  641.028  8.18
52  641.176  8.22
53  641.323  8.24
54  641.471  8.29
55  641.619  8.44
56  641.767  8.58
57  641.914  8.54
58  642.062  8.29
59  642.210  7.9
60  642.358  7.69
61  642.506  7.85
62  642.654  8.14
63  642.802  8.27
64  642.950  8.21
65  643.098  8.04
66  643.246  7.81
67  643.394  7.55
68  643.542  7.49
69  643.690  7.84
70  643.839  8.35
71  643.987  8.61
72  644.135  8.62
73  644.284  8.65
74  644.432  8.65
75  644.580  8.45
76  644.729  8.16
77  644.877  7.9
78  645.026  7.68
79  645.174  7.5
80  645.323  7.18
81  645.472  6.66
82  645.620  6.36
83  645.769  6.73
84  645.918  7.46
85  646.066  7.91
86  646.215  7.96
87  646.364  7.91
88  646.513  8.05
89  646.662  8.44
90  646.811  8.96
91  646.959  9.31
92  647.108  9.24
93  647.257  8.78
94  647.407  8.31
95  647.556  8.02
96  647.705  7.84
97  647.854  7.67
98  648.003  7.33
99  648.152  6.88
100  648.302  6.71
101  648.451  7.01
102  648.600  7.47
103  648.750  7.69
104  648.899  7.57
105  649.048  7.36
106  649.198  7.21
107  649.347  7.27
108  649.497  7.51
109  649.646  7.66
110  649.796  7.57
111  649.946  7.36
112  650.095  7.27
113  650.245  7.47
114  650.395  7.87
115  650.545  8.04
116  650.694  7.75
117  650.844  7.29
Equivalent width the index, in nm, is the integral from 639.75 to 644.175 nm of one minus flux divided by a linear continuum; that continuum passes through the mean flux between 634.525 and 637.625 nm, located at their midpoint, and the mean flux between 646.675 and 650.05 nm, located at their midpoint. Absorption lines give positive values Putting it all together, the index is -0.13 nm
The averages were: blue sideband 8.31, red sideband 7.77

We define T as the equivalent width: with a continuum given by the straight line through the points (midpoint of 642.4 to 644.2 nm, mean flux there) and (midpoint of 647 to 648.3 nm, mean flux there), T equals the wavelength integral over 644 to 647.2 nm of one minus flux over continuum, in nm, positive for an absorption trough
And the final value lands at 0.00 nm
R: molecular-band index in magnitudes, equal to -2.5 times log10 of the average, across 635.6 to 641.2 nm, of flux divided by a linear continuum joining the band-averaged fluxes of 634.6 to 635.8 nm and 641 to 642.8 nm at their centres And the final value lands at -0.04 mag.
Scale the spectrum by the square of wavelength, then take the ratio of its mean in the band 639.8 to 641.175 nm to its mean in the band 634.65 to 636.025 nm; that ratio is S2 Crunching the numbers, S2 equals 1.09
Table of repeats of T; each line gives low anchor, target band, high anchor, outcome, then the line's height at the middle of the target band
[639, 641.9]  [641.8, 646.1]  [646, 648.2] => 0.24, 8.34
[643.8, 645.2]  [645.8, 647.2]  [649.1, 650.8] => -0.05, 8.01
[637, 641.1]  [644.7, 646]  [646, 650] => 0.11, 7.94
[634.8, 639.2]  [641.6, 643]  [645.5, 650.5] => -0.04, 7.97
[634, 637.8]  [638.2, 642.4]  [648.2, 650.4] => -0.20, 7.95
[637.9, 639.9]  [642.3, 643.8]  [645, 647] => 0.00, 7.89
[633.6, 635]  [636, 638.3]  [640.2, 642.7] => -0.13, 7.99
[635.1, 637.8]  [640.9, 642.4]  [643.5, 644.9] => 0.02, 8.33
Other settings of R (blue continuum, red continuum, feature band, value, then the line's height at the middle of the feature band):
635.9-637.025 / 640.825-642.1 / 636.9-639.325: 0.09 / 8.73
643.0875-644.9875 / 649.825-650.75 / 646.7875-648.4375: -0.02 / 7.85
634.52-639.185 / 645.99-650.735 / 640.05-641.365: -0.05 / 8.06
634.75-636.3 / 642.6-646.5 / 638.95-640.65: -0.09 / 7.93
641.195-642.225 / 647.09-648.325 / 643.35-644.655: -0.01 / 8.15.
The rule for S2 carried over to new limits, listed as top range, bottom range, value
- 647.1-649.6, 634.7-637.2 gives 0.94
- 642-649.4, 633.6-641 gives 0.98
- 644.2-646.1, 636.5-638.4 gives 0.93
